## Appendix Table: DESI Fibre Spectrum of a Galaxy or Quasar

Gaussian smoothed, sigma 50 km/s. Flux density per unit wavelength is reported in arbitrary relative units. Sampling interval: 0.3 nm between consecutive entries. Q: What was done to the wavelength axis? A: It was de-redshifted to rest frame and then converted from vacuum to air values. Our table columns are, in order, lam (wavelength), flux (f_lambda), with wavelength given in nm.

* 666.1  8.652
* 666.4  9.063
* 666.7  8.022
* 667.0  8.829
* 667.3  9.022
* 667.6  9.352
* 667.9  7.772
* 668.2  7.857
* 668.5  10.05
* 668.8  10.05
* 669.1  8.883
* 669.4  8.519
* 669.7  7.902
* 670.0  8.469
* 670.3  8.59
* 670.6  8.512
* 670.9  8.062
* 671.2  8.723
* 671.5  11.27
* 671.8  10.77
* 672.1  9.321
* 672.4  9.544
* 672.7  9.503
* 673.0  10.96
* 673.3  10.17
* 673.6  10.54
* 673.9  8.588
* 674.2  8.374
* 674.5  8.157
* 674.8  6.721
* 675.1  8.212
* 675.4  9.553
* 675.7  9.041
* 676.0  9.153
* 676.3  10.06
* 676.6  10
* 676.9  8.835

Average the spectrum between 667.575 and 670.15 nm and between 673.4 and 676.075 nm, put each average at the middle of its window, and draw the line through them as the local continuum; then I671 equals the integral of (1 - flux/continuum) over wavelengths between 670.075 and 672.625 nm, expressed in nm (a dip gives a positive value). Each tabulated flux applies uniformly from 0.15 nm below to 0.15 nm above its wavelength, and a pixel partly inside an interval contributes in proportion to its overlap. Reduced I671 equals -0.18 nm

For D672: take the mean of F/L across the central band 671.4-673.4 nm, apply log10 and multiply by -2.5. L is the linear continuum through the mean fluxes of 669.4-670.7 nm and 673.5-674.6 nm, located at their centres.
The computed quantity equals -0.176 mag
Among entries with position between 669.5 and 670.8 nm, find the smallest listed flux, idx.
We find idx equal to 7.902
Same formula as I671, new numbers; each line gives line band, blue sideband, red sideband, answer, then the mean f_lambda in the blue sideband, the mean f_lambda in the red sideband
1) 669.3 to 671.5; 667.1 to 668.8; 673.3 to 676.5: 0.08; 8.92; 8.92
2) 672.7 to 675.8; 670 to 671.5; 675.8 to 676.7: 0.09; 8.75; 9.68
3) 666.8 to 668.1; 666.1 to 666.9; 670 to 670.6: -0.02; 8.58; 8.54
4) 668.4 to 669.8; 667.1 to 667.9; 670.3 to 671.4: -0.05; 8.9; 8.58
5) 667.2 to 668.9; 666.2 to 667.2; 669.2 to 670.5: -0.09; 8.66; 8.4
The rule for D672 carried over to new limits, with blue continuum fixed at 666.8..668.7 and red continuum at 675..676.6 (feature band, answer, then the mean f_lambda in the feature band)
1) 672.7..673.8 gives -0.13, 10.3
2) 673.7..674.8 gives 0.12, 8.25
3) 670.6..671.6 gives -0.01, 9.13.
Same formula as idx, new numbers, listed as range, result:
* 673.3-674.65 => 8.157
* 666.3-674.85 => 6.721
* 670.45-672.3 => 8.062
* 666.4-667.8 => 8.022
